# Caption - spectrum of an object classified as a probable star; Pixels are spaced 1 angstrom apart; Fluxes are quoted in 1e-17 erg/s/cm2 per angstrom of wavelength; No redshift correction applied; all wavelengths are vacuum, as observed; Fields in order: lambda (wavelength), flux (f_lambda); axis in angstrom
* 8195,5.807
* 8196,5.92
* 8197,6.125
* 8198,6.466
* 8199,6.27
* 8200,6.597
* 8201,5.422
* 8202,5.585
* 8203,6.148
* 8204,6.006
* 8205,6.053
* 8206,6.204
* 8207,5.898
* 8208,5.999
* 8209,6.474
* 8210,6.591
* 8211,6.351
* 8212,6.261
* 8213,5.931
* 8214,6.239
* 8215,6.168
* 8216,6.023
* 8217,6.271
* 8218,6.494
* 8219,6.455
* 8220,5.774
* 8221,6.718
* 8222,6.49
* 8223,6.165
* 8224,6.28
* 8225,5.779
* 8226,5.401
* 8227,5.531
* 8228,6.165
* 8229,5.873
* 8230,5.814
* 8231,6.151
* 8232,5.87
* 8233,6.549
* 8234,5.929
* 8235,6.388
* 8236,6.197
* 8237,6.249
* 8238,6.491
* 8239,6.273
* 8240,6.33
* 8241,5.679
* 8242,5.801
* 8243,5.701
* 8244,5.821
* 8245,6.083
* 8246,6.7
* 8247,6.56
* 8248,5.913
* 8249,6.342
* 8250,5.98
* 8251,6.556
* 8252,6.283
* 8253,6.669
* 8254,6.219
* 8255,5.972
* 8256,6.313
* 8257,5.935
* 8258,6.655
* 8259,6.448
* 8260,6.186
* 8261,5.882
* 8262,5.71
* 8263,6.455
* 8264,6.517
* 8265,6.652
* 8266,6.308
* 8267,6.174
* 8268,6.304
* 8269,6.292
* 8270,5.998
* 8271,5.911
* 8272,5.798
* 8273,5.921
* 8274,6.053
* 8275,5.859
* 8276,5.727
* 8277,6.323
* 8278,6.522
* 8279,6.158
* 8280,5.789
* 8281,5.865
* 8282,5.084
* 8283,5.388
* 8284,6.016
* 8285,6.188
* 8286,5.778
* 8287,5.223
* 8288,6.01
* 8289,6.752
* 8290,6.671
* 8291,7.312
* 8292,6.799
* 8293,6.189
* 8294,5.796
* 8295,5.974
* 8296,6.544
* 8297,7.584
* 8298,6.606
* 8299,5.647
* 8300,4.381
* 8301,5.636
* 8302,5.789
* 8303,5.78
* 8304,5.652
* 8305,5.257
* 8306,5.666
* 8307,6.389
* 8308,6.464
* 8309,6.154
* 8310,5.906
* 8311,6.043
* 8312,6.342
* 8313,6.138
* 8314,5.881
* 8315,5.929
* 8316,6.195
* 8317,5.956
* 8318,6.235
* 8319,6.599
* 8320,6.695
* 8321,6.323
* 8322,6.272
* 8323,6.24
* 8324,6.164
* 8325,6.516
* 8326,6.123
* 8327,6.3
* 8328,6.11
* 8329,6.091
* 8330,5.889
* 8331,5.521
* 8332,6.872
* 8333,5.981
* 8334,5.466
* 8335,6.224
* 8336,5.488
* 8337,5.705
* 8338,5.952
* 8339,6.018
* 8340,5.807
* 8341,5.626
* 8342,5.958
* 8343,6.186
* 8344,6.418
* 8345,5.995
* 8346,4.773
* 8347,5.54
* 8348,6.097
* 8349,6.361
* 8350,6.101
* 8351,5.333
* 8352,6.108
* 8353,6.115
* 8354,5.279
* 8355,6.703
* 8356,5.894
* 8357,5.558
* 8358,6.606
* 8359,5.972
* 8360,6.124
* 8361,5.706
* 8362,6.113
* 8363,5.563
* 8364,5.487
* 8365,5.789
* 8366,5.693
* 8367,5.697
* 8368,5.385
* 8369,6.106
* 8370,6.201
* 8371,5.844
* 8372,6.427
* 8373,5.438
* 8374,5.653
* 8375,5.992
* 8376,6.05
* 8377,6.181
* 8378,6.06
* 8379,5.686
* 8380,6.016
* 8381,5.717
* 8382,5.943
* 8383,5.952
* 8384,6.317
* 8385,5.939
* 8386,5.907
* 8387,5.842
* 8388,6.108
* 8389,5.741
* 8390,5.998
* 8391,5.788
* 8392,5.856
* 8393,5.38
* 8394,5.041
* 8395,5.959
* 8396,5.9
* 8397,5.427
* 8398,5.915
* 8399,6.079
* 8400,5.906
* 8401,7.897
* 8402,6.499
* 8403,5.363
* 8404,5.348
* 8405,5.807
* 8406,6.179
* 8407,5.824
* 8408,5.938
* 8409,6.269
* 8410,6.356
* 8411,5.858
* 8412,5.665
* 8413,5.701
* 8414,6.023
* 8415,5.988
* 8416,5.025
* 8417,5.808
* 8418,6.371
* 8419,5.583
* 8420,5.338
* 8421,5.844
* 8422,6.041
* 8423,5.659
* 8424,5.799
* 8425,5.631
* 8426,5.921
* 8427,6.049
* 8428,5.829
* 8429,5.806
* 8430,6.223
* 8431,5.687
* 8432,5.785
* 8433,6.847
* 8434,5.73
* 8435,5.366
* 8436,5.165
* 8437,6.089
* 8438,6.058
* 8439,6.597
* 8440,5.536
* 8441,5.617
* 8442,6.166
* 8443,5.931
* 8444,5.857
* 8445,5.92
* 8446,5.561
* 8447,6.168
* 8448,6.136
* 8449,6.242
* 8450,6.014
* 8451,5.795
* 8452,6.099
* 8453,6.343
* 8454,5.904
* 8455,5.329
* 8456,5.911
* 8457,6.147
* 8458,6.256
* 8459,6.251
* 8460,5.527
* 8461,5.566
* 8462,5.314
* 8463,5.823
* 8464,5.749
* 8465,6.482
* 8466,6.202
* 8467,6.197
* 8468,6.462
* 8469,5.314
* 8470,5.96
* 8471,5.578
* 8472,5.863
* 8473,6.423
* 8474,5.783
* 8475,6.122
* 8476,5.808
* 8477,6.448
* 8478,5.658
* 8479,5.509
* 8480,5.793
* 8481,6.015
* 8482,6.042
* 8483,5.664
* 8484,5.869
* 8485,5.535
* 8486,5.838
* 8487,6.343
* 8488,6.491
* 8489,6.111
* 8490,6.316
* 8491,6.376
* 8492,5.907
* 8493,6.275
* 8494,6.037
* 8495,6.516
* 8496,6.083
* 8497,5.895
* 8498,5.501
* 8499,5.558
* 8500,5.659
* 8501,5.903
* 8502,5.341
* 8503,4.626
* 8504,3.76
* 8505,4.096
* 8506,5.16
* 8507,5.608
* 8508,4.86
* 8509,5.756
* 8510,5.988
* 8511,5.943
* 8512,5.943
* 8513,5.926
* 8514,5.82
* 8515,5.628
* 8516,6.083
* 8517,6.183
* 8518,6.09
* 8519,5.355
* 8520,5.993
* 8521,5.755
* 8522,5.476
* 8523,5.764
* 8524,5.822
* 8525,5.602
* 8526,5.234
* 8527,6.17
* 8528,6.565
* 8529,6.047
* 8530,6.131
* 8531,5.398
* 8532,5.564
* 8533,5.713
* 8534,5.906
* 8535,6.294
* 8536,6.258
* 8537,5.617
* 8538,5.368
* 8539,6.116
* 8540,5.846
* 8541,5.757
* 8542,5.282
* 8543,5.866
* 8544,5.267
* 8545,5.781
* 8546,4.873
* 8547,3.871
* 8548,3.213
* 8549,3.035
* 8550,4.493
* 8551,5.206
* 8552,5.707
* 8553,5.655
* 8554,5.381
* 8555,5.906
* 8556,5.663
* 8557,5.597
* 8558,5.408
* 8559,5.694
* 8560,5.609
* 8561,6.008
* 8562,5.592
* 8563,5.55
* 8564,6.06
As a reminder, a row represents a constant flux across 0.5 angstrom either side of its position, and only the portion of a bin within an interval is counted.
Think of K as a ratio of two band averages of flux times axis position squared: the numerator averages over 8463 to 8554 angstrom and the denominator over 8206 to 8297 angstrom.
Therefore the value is 0.98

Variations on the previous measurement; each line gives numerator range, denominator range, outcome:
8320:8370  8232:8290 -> 0.99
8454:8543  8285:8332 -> 0.99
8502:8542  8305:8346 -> 0.98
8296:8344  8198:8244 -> 1.01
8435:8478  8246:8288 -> 1.02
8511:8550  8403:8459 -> 0.97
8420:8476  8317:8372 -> 1.01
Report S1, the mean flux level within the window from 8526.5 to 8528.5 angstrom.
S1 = 6.37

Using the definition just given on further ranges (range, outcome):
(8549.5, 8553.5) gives 5.27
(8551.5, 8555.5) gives 5.66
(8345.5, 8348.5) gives 5.47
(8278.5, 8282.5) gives 5.72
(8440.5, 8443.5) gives 5.9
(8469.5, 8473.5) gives 5.96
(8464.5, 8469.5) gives 6.13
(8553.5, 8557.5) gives 5.64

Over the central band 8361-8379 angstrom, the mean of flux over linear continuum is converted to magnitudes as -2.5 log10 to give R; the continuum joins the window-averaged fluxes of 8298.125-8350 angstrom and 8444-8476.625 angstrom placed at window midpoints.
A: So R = 0.02 mag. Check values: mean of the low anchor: 5.98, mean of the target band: 5.85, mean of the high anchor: 5.95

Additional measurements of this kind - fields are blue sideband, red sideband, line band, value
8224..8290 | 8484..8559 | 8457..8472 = -0.04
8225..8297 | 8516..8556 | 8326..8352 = 0.01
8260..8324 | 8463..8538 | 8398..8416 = -0.01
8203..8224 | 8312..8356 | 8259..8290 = 0.01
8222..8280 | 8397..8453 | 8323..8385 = 0.01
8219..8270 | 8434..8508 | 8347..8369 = 0.02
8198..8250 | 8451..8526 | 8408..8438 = 0.01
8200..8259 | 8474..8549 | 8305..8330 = -0.03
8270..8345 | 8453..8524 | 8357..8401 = 0.01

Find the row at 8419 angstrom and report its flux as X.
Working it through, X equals 5.583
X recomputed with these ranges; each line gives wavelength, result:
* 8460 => 5.527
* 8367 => 5.697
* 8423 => 5.659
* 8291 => 7.312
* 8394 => 5.041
